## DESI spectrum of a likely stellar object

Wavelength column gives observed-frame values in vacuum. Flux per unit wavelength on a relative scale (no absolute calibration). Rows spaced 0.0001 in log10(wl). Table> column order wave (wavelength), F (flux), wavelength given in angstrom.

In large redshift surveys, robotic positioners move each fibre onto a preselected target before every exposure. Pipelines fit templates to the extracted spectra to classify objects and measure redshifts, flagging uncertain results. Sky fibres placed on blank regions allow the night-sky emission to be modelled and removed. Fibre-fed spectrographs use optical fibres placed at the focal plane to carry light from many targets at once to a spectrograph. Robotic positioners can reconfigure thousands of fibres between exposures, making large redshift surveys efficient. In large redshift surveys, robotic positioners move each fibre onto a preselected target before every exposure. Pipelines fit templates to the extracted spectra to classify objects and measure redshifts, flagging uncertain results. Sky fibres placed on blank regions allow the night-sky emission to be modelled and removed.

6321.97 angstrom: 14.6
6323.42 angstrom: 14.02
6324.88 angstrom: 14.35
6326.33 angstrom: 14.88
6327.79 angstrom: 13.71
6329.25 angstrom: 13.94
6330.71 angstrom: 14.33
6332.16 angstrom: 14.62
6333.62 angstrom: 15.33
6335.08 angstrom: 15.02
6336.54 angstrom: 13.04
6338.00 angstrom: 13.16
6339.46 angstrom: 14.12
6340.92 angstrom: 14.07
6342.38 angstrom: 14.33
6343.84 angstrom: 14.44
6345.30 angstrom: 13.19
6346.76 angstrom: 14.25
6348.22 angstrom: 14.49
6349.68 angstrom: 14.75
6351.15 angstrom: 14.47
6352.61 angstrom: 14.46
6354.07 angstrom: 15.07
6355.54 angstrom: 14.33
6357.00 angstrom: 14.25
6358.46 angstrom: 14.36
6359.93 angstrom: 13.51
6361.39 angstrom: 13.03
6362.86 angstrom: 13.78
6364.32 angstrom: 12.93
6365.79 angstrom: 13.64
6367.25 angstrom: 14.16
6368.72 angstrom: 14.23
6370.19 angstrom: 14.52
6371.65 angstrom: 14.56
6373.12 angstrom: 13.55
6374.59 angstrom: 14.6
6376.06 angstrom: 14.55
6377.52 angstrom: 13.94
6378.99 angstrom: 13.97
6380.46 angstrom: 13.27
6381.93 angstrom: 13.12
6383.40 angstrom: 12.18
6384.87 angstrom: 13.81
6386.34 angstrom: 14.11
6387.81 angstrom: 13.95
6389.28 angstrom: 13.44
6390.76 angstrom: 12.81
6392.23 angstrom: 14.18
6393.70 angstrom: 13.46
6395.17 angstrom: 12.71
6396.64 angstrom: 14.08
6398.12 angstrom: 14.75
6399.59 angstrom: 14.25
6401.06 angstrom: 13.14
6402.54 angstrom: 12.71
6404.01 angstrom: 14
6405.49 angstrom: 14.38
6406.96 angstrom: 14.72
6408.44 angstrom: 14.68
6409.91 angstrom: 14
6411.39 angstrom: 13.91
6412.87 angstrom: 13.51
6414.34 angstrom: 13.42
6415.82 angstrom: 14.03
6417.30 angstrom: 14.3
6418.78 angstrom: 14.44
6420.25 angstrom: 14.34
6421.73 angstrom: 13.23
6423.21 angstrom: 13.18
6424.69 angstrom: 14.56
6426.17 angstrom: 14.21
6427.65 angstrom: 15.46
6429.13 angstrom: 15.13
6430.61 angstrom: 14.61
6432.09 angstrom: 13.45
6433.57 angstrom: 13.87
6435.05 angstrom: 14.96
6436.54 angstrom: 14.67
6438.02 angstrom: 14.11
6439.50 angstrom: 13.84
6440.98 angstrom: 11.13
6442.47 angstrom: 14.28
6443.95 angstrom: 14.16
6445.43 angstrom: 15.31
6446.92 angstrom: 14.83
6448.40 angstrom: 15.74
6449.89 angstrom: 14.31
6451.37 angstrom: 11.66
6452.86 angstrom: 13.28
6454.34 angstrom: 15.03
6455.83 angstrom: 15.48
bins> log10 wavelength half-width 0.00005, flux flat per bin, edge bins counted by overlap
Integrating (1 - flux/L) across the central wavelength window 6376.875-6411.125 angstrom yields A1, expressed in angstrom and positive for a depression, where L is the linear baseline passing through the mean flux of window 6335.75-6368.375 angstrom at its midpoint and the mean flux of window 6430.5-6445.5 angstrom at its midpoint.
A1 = 0.6 angstrom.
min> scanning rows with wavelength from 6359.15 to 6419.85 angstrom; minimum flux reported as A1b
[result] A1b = 12.18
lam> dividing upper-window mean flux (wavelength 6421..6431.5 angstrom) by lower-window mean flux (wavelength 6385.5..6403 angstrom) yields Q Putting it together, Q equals 1.05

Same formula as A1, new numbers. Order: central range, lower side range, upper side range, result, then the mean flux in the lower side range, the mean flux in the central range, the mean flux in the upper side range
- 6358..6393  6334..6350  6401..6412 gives 0.71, 14.1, 13.8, 14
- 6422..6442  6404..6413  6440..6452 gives -0.03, 14.2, 14.1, 14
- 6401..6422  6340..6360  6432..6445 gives 0.08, 14.3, 14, 13.9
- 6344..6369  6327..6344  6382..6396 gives -0.35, 14.2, 14.1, 13.4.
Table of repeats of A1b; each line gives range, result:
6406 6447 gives 11.13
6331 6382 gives 12.93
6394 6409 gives 12.71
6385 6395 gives 12.81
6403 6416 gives 13.42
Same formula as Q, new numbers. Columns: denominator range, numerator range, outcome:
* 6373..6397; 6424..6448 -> 1.05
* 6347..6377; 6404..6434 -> 1.00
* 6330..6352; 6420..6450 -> 1.00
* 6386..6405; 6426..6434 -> 1.06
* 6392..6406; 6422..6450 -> 1.04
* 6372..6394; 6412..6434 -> 1.03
